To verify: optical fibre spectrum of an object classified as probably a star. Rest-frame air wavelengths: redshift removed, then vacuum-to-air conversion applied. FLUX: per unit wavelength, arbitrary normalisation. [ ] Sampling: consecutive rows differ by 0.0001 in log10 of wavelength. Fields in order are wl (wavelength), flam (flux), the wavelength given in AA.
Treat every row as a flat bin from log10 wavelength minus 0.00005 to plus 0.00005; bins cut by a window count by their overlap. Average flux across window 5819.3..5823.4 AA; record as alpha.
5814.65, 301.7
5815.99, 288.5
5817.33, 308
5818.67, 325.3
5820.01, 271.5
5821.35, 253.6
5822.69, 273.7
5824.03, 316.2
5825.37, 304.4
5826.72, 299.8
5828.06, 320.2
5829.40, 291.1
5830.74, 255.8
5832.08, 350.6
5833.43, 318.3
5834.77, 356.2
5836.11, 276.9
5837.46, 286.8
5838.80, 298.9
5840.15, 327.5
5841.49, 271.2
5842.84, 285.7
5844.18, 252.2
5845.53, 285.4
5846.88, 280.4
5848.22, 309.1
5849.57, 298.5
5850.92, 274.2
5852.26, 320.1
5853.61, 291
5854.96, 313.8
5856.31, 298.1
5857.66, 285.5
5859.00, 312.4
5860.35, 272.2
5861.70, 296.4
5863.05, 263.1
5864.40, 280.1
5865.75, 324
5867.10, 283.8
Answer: 267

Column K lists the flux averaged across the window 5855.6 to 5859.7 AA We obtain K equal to 299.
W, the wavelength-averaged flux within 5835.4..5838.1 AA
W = 283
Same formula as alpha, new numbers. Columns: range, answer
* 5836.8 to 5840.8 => 304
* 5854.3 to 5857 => 305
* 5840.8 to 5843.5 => 279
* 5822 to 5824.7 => 295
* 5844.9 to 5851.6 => 290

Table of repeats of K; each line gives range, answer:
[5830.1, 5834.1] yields 308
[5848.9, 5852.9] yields 298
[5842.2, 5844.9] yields 269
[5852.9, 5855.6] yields 302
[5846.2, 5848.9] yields 295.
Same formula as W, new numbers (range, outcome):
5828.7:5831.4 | 275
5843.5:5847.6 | 273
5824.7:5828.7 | 308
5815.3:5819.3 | 307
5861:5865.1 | 280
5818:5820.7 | 298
